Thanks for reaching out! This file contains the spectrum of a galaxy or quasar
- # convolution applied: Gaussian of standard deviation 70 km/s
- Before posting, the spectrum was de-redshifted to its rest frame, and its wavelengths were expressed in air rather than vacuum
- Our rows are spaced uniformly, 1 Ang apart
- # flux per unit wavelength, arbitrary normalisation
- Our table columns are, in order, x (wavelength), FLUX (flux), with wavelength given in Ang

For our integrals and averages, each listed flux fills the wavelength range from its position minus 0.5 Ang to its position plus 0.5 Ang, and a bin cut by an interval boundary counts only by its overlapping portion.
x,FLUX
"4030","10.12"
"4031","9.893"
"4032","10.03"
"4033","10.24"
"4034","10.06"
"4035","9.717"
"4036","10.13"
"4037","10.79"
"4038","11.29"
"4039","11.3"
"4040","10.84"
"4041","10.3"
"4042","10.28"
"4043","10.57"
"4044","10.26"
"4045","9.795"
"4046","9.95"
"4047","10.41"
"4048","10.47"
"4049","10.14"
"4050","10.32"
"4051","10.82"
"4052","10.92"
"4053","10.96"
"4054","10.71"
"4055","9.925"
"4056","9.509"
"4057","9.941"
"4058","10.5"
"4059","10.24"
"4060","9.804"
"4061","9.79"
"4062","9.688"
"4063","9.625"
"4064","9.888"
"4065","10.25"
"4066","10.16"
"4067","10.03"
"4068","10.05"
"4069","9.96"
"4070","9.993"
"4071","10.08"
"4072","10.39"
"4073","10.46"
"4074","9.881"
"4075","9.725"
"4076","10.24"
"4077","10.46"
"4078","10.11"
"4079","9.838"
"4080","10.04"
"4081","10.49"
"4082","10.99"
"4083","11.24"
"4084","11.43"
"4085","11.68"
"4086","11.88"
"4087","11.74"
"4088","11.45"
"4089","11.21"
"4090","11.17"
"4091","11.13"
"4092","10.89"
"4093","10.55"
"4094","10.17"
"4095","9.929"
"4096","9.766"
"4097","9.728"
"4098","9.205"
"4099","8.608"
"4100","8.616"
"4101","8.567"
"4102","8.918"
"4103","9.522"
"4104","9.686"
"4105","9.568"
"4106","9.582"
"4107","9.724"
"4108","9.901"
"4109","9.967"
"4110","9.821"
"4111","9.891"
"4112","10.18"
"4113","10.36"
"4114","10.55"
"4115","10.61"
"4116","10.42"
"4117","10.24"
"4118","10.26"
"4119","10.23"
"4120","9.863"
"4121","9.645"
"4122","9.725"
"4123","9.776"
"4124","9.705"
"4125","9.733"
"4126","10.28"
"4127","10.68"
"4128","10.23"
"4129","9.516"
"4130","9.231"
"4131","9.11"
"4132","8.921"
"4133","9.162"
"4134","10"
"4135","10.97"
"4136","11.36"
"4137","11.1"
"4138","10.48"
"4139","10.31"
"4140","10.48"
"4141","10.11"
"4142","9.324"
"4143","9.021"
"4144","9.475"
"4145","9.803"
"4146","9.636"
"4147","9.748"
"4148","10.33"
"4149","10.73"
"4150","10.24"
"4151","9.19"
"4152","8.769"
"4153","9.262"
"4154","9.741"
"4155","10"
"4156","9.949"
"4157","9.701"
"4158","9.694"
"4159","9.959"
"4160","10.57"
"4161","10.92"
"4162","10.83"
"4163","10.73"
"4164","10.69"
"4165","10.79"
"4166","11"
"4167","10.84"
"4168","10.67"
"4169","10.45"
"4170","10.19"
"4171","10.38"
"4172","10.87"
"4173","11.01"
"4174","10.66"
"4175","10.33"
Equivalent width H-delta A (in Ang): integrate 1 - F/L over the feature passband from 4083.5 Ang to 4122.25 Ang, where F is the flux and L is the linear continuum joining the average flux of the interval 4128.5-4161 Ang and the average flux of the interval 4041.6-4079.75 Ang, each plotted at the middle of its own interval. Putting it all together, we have -0.55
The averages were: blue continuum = 10.2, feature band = 10.2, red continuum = 9.89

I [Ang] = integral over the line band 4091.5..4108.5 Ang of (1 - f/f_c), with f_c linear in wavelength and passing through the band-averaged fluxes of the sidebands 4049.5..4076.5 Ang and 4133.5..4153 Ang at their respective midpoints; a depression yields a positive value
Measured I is 0.9 Ang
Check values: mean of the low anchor 10.1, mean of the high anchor 10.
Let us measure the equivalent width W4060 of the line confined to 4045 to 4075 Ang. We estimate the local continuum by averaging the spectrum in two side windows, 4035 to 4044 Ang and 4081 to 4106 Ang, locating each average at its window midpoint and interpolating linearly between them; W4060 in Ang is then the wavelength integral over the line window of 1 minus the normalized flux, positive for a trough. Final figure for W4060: 1.0 Ang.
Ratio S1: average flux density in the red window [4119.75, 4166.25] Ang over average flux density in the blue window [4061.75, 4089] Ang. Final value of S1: 1.0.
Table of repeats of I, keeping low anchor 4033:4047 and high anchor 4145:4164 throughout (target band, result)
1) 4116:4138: 0.2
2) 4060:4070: 0.4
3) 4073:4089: -0.8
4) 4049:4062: 0.1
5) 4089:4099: 0.0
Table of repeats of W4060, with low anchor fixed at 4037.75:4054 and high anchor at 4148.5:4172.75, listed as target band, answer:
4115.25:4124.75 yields 0.33 Ang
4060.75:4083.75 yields 0.67 Ang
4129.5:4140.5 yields 0.24 Ang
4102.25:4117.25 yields 0.58 Ang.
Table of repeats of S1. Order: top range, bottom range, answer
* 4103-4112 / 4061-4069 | 0.98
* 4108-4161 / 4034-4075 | 0.97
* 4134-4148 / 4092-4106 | 1.07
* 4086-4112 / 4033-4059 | 0.96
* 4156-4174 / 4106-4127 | 1.05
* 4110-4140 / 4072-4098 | 0.95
